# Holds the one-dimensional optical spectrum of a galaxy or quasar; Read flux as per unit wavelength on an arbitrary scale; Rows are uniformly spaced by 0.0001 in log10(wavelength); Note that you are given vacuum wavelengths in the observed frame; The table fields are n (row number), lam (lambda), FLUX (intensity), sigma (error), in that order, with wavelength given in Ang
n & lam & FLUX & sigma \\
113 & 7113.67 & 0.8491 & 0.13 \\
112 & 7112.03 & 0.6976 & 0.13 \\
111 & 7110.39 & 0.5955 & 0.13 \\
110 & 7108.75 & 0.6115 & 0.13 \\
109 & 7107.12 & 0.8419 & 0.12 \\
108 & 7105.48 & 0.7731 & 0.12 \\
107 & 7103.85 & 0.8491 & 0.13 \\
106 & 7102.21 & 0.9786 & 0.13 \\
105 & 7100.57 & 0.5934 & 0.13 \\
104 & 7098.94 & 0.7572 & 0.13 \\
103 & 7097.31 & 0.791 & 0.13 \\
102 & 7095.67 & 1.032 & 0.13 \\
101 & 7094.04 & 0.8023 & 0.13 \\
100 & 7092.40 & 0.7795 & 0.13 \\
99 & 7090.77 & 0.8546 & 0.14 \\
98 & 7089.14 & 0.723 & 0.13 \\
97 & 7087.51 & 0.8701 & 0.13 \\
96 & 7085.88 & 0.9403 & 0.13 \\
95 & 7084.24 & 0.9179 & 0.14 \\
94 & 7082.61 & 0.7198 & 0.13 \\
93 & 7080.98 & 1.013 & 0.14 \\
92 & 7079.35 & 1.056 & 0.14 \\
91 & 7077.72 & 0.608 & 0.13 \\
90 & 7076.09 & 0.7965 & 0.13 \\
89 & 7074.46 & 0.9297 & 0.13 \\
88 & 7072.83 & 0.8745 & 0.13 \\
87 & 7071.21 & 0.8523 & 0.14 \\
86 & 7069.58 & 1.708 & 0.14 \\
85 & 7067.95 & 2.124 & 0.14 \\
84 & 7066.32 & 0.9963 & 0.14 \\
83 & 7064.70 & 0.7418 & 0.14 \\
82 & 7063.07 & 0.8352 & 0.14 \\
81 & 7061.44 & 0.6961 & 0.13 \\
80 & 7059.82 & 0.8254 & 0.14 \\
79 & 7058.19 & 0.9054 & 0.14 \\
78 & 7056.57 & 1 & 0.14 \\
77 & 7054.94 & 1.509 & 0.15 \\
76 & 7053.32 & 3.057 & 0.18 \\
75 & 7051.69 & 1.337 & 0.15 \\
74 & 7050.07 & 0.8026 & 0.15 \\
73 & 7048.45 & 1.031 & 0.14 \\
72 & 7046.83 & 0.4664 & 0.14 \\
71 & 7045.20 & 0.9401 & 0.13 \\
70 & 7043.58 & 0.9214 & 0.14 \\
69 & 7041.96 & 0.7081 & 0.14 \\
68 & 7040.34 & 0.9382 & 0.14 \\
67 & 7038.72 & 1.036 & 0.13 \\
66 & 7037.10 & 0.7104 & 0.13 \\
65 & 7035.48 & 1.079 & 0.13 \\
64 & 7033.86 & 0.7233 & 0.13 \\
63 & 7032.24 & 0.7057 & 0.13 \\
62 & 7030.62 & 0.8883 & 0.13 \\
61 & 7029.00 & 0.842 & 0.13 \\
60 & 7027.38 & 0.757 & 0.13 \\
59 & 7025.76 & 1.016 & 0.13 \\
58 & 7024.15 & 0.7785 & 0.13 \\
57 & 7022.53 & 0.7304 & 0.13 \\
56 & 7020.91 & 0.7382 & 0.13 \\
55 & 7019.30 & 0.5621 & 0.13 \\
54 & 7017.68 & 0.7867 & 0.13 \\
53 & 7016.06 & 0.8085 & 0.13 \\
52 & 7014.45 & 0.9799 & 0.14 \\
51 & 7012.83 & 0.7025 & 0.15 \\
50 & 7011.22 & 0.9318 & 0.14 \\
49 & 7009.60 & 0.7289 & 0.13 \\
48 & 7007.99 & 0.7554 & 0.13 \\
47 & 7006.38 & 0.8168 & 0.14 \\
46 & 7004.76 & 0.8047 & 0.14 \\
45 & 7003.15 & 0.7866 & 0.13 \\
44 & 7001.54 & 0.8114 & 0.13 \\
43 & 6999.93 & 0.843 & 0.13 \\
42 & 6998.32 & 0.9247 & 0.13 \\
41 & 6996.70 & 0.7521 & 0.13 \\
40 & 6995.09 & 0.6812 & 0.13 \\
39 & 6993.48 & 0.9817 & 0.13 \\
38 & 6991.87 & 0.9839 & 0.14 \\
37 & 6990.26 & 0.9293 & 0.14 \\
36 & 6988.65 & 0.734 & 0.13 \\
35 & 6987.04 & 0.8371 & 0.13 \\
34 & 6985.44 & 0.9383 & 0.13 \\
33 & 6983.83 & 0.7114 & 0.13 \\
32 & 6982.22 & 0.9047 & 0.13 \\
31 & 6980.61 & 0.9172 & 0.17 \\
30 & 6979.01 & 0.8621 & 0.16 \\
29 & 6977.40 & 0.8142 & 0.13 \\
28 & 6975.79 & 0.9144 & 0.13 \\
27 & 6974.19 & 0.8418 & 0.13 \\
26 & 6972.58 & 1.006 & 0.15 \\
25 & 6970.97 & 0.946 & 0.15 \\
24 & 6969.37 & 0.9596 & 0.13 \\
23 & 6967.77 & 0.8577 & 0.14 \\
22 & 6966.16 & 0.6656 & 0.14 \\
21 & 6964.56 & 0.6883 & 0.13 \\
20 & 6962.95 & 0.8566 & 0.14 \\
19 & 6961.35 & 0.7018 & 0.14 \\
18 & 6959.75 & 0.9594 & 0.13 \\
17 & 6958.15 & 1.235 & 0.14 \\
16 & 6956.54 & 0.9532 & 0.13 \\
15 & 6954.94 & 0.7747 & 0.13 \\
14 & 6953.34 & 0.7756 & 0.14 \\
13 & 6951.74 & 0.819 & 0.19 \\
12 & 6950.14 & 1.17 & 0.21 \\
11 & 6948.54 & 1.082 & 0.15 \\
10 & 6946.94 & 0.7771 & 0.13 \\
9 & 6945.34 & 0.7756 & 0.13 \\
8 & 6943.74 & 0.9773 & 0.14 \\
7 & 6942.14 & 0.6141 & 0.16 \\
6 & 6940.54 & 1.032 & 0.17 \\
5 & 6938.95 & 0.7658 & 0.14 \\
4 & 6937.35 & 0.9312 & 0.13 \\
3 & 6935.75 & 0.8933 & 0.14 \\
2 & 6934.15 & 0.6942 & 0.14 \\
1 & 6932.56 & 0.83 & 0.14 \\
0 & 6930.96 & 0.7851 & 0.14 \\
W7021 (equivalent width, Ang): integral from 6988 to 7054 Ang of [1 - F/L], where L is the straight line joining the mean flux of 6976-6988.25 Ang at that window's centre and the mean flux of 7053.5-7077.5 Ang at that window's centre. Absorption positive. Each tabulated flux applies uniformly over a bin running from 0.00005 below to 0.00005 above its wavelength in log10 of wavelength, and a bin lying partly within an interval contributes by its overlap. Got 5.7 Ang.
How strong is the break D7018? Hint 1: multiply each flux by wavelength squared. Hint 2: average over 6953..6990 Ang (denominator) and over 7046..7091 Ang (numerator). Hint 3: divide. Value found 1.2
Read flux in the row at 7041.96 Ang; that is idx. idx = 0.7081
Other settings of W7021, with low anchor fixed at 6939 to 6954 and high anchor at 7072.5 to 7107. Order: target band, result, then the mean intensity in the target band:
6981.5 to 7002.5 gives 0.6 Ang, 0.848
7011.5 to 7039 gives 1.6 Ang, 0.812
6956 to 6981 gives -0.2 Ang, 0.885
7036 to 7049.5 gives 0.1 Ang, 0.849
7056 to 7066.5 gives 0.0 Ang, 0.846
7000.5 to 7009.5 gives 0.8 Ang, 0.792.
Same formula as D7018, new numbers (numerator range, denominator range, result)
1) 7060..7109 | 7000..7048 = 1.13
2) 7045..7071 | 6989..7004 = 1.42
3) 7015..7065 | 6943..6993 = 1.08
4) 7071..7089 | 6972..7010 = 1.05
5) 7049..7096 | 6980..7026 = 1.30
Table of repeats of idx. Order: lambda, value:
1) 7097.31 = 0.791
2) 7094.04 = 0.8023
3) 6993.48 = 0.9817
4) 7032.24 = 0.7057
